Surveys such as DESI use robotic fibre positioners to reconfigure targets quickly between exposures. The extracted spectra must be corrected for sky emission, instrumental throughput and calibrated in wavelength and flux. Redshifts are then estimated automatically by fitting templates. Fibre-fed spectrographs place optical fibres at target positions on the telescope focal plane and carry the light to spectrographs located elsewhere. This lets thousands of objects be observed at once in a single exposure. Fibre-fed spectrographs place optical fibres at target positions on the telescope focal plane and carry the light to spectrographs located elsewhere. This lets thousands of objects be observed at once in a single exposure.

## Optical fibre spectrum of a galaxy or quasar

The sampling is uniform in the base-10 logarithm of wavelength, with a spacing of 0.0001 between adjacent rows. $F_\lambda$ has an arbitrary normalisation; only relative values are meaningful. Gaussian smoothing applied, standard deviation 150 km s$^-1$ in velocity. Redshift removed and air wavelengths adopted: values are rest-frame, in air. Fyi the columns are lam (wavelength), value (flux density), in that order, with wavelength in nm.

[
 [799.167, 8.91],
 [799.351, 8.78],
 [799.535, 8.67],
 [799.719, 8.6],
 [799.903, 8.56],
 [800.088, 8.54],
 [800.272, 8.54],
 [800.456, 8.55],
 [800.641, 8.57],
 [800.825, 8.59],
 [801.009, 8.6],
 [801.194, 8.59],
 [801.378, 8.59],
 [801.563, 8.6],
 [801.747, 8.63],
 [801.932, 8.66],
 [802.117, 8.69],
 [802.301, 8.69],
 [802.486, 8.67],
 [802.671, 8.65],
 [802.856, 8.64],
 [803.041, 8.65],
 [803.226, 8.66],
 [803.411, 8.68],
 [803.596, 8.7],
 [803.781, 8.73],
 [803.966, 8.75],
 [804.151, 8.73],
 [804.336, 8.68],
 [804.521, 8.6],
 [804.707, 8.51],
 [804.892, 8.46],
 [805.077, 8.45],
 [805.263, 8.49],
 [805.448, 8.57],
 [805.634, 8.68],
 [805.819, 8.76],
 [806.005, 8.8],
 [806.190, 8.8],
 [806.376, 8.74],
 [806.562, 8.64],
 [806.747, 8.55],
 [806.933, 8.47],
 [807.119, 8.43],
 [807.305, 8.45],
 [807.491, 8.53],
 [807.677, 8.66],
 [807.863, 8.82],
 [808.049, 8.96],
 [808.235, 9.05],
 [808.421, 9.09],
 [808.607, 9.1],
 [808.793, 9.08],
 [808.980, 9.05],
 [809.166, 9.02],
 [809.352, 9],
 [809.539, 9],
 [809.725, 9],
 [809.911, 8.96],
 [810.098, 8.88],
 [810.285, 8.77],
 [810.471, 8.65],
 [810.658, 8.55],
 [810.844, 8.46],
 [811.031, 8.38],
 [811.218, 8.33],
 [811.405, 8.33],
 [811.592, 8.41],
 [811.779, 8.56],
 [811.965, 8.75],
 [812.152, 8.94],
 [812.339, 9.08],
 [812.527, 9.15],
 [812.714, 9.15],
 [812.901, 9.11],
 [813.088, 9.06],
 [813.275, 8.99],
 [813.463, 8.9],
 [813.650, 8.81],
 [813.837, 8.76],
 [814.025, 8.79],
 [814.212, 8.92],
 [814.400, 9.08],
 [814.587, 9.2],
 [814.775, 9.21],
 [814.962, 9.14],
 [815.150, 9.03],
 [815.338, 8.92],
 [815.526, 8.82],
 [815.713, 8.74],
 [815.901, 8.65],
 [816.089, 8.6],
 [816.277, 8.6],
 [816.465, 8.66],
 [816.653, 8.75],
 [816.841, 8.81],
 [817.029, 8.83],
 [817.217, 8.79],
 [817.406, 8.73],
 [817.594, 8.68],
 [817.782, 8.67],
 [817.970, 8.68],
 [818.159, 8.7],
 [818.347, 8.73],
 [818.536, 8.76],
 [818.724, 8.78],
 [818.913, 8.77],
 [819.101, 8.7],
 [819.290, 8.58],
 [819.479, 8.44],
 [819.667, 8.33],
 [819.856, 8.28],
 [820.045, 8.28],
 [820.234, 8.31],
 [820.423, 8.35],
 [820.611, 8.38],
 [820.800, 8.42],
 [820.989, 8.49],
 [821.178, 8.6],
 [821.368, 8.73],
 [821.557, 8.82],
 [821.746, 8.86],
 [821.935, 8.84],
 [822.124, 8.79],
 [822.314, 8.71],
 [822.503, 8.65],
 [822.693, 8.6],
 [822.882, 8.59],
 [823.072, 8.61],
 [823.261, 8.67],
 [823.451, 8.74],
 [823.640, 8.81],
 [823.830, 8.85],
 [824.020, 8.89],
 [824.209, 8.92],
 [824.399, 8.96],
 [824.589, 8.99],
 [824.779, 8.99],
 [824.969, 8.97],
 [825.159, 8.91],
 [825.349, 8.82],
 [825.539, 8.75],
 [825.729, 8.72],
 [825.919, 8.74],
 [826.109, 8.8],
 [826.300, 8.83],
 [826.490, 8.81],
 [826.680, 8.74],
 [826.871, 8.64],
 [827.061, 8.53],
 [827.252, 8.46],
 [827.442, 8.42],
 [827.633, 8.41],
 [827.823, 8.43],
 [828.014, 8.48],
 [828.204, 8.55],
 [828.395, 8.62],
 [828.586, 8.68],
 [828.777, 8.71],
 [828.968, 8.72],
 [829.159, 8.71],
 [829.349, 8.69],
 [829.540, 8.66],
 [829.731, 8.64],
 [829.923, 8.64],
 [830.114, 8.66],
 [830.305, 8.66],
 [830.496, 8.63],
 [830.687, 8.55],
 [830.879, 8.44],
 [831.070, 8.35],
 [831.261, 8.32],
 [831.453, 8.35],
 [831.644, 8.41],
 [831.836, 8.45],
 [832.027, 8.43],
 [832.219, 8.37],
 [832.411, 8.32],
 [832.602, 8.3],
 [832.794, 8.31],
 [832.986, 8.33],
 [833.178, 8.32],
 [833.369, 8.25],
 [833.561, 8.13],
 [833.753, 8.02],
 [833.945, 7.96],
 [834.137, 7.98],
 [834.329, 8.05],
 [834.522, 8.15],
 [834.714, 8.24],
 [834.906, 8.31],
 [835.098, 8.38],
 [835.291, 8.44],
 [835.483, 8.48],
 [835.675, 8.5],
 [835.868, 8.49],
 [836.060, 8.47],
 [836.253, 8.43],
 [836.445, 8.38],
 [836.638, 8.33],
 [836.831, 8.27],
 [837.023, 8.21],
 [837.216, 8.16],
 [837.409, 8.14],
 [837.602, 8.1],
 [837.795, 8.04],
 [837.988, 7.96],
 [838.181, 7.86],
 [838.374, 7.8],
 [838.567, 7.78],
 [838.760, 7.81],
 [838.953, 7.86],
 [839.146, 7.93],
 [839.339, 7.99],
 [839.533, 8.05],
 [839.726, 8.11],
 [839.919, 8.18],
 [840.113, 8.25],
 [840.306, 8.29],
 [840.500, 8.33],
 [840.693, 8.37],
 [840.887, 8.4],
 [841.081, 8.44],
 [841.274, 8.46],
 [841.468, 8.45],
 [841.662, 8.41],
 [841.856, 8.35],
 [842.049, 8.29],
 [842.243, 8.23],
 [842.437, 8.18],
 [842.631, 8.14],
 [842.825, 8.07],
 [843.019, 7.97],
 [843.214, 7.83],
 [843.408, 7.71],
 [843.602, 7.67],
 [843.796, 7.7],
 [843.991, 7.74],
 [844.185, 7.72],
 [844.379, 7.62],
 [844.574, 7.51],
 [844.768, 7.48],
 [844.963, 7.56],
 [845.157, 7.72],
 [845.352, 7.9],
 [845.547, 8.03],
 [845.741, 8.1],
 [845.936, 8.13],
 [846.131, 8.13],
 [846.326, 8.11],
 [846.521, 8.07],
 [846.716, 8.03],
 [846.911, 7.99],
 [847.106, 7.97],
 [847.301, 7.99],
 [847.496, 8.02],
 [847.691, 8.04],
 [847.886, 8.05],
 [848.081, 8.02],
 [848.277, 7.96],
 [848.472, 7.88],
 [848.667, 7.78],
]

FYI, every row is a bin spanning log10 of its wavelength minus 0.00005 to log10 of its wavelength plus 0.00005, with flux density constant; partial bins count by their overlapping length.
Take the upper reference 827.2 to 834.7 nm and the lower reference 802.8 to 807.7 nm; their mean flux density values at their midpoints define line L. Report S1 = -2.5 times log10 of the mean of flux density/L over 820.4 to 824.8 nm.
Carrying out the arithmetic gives -0.03 mag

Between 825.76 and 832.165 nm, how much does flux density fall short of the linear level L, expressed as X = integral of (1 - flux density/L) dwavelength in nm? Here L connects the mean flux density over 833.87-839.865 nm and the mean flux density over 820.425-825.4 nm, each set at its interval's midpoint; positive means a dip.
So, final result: -0.07 nm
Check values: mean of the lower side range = 8.75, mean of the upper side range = 8.15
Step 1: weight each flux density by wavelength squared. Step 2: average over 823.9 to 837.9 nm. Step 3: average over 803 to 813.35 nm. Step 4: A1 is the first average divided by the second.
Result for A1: 1.03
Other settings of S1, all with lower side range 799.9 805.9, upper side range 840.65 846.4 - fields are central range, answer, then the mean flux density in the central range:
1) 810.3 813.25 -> -0.032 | 8.74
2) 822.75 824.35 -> -0.058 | 8.77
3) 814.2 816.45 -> -0.058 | 8.9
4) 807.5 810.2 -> -0.053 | 8.96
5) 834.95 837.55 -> -0.031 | 8.35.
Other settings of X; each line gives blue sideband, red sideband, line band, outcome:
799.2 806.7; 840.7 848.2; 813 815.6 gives -0.16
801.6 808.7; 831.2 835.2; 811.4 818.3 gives -0.25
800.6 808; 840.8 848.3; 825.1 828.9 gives -0.17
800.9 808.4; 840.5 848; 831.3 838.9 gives -0.05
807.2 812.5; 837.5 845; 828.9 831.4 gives -0.09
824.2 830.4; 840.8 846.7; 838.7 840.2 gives 0.03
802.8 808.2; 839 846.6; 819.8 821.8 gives -0.02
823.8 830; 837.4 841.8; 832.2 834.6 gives 0.07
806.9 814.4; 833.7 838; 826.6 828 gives -0.01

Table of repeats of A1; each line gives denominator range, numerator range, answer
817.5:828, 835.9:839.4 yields 0.97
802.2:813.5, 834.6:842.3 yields 1.01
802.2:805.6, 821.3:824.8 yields 1.07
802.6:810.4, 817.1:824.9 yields 1.03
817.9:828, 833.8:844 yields 0.98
